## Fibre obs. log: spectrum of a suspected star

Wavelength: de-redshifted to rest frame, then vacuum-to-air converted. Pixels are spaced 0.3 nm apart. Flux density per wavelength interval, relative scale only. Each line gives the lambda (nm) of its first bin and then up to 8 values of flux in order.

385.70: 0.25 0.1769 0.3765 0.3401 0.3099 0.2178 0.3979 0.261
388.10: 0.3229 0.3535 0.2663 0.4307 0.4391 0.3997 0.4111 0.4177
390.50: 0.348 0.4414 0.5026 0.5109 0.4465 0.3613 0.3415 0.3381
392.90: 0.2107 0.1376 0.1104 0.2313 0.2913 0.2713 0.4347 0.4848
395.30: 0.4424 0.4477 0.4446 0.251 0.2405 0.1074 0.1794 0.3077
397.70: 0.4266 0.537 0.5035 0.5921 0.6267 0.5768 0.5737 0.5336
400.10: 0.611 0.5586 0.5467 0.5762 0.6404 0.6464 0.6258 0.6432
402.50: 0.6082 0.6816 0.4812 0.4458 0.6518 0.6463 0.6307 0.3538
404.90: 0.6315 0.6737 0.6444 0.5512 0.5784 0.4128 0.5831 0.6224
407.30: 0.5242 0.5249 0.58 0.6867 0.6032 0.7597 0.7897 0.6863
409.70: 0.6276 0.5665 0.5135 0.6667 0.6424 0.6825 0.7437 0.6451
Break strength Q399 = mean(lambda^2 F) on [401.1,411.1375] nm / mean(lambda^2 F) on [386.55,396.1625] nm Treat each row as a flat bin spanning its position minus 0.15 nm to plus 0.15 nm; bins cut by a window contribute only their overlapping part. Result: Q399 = 1.84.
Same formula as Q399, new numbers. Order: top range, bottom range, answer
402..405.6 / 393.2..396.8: 1.96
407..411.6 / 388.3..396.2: 1.91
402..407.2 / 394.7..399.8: 1.41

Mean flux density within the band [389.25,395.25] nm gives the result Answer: 0.357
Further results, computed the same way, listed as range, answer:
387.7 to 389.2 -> 0.333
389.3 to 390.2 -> 0.413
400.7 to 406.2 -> 0.594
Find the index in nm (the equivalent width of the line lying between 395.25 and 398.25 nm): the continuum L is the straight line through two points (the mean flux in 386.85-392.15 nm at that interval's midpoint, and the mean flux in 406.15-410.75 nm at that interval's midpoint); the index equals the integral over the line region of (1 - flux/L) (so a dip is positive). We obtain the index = 0.819 nm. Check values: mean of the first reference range 0.381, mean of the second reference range 0.609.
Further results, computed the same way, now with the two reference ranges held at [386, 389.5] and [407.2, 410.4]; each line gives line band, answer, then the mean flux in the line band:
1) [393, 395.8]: 0.73 nm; 0.317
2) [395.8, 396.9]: 0.47 nm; 0.26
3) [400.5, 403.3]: -0.38 nm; 0.602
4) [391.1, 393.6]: 0.44 nm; 0.323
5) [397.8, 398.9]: -0.16 nm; 0.55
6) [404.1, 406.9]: 0.08 nm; 0.565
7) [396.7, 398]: 0.49 nm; 0.293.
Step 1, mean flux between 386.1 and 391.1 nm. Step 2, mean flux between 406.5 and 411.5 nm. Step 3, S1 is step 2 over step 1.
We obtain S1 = 1.7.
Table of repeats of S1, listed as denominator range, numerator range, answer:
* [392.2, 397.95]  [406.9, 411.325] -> 2.08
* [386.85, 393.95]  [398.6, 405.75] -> 1.73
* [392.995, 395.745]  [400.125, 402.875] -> 1.95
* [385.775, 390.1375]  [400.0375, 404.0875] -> 1.77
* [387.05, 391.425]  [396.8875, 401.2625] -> 1.35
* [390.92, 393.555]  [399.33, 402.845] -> 1.78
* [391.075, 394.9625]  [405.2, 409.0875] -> 1.87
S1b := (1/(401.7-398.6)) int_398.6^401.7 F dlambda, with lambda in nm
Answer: 0.588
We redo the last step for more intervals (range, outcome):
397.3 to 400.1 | 0.528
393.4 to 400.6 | 0.411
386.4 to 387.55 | 0.312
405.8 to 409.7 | 0.611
